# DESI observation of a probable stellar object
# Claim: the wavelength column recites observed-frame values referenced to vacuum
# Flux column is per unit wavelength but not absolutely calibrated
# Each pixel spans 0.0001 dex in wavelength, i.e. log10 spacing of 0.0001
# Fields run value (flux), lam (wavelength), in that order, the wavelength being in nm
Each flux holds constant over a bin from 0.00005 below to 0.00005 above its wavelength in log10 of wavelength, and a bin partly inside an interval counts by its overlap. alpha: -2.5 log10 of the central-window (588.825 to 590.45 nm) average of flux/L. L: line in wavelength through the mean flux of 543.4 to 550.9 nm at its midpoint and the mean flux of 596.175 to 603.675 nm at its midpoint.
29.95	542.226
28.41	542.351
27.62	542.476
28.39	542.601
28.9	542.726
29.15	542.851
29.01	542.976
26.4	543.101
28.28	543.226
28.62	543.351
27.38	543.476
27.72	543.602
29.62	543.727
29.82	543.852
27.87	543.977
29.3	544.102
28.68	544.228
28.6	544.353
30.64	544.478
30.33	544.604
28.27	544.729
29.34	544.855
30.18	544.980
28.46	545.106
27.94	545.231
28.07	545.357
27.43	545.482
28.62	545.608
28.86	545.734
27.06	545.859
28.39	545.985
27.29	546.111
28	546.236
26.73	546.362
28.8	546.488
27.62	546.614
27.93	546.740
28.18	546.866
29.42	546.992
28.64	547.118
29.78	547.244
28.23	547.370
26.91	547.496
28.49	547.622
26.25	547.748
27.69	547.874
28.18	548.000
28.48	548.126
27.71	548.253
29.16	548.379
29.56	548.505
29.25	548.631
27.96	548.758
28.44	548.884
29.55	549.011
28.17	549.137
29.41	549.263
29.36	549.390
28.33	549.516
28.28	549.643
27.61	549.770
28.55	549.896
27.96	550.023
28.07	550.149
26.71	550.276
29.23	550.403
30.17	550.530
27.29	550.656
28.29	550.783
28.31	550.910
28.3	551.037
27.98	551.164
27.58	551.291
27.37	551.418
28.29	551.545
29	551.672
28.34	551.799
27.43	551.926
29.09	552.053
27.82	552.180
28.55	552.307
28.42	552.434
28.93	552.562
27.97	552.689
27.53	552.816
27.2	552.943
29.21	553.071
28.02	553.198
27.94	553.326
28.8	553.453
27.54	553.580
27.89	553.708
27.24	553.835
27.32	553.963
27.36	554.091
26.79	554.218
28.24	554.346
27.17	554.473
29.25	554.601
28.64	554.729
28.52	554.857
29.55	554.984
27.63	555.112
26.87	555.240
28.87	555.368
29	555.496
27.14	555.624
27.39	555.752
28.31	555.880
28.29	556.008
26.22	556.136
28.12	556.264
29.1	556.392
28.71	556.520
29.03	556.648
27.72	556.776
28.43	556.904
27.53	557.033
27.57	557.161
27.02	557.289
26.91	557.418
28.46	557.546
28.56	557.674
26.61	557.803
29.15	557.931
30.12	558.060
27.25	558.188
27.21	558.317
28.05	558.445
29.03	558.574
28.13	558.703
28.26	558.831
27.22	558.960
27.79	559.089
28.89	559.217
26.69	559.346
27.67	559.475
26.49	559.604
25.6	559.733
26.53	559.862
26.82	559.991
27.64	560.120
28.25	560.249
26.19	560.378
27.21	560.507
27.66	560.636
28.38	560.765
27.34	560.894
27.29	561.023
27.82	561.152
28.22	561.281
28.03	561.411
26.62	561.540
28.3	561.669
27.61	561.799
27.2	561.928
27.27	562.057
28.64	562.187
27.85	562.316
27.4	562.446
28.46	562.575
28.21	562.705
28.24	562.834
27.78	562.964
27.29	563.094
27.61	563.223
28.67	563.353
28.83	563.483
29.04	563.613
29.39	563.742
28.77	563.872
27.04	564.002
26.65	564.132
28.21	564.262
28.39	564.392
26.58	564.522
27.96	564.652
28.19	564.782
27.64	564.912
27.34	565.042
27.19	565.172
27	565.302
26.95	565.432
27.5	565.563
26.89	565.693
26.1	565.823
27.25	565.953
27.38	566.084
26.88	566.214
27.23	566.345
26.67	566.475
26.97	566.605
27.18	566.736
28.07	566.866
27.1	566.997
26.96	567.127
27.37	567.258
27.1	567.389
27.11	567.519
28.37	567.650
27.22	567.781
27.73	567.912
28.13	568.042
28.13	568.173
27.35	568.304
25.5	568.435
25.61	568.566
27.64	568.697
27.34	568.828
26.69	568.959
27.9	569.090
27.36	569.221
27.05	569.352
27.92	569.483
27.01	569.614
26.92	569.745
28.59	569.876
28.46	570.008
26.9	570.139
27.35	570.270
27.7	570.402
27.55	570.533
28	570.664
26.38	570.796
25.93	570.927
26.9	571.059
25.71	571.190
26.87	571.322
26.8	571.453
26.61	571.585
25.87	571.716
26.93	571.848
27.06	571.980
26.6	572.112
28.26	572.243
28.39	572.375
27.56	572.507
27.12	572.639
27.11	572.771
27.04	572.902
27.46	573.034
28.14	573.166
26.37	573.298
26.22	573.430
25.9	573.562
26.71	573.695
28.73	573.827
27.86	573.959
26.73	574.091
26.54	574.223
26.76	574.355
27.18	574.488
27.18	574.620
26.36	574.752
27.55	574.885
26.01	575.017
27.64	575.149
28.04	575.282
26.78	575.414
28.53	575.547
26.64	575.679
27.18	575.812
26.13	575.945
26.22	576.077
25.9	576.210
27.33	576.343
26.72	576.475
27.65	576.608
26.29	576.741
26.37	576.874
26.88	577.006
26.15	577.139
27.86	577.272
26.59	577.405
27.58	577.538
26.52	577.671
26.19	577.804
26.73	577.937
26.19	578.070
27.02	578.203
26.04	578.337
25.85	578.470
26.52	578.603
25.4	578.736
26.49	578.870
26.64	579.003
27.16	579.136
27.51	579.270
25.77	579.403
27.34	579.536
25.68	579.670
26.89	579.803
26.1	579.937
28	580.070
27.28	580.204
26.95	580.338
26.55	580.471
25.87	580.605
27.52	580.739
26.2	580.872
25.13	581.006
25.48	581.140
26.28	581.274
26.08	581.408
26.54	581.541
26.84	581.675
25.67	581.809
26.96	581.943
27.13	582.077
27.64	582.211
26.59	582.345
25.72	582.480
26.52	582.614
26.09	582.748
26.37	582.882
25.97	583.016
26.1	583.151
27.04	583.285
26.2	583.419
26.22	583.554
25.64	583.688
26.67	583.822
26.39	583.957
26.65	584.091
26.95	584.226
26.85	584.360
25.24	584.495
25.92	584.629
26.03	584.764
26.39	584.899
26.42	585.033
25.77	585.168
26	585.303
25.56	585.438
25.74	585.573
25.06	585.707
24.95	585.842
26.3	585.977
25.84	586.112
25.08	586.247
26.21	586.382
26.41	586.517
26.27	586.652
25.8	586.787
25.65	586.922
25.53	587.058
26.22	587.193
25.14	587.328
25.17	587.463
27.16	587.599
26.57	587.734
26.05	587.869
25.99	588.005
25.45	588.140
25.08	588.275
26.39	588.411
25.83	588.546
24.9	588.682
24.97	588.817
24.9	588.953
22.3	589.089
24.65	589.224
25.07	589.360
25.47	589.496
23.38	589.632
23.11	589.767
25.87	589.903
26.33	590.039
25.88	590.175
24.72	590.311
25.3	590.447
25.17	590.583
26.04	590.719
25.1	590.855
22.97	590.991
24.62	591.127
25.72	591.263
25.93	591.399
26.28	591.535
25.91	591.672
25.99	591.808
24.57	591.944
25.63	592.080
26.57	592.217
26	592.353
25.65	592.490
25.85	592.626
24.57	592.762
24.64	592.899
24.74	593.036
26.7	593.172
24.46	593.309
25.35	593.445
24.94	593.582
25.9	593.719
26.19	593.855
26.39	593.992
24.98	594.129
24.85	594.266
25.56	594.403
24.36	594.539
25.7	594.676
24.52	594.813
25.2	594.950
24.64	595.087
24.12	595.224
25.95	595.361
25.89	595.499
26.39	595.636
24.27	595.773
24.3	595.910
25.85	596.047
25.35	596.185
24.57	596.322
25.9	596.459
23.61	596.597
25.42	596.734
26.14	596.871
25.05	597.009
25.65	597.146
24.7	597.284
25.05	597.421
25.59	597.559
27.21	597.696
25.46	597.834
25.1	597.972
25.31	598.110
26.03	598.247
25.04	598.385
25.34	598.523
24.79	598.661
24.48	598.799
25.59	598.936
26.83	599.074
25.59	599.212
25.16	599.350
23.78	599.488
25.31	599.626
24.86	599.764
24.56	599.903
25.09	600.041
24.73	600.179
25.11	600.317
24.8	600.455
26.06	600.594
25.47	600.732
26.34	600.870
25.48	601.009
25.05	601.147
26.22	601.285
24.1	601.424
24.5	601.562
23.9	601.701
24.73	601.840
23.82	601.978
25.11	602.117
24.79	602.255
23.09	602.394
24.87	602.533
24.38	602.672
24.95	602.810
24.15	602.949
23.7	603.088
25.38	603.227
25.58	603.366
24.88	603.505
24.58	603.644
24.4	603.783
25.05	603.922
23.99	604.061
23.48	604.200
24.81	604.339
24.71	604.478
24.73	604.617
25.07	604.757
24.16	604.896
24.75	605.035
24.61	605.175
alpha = 0.04 mag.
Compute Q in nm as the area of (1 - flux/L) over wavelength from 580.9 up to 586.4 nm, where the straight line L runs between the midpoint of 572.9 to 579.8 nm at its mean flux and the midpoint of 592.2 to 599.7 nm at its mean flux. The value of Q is 0.02 nm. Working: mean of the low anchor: 26.8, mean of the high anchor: 25.3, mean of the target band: 26.2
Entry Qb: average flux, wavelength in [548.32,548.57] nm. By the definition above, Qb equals 29.4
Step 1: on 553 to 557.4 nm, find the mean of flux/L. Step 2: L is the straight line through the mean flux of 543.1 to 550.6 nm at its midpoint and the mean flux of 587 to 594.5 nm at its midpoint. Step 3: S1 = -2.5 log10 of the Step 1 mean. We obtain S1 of -0.01 mag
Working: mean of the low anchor 28.4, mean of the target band 28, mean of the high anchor 25.4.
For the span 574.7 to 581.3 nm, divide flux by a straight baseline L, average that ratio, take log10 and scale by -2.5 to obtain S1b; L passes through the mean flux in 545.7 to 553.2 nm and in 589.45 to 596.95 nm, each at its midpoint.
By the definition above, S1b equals -0.02 mag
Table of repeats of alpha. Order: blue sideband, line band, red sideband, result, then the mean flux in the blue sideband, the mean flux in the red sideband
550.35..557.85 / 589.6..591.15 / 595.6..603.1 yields 0.03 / 28.1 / 25.1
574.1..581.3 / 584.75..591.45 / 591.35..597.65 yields 0.02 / 26.7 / 25.4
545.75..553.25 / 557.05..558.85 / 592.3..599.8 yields -0.01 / 28.3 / 25.3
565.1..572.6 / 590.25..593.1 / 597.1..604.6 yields 0.01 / 27.2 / 25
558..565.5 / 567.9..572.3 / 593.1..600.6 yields 0.00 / 27.7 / 25.3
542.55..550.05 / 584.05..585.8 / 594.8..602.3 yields 0.00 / 28.5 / 25.2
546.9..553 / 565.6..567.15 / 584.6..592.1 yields 0.00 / 28.3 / 25.5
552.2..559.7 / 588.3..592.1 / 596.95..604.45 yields 0.02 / 28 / 25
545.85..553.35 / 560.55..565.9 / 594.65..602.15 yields -0.01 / 28.2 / 25.2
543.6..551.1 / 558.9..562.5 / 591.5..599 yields 0.01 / 28.5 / 25.3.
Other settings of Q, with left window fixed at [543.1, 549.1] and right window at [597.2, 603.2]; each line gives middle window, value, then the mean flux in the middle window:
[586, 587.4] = 0.003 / 25.8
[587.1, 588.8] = 0.000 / 25.8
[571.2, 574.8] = -0.039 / 27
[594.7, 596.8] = 0.019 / 25.1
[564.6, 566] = -0.002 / 27.3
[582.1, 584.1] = -0.022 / 26.4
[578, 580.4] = -0.023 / 26.6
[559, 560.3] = 0.017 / 27.2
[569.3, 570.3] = -0.022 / 27.5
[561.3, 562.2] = -0.006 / 27.6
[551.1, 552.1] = -0.001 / 28.1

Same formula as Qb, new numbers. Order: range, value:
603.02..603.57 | 24.9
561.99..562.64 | 27.9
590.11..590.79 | 25.4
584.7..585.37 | 26.1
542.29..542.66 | 28.1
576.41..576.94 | 26.7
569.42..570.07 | 27.8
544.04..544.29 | 28.9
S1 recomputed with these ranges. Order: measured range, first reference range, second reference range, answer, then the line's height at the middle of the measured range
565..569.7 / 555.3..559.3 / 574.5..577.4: 0.01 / 27.5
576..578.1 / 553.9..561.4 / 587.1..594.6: -0.01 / 26.4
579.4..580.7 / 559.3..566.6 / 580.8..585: -0.01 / 26.5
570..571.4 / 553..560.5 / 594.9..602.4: 0.00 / 27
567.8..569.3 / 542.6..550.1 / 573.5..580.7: 0.00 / 27.3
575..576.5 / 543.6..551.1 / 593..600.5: -0.01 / 26.6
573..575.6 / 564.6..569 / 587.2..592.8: -0.02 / 26.6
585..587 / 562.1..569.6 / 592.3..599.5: 0.01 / 26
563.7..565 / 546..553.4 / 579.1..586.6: -0.02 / 27.4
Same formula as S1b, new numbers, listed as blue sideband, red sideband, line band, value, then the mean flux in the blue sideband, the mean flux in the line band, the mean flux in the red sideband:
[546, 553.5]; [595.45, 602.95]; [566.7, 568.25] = -0.02 mag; 28.3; 27.5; 25.1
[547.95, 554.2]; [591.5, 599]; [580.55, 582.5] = -0.01 mag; 28.3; 26.4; 25.3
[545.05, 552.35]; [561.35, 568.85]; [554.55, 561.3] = 0.00 mag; 28.3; 27.9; 27.5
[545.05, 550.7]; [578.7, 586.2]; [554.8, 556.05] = -0.01 mag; 28.3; 28.2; 26.3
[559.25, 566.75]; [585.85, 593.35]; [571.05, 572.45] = 0.00 mag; 27.5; 26.9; 25.4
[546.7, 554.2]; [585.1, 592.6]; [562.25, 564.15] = -0.03 mag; 28.2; 28.1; 25.5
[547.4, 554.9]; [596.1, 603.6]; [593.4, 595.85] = 0.01 mag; 28.2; 25.3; 25.1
